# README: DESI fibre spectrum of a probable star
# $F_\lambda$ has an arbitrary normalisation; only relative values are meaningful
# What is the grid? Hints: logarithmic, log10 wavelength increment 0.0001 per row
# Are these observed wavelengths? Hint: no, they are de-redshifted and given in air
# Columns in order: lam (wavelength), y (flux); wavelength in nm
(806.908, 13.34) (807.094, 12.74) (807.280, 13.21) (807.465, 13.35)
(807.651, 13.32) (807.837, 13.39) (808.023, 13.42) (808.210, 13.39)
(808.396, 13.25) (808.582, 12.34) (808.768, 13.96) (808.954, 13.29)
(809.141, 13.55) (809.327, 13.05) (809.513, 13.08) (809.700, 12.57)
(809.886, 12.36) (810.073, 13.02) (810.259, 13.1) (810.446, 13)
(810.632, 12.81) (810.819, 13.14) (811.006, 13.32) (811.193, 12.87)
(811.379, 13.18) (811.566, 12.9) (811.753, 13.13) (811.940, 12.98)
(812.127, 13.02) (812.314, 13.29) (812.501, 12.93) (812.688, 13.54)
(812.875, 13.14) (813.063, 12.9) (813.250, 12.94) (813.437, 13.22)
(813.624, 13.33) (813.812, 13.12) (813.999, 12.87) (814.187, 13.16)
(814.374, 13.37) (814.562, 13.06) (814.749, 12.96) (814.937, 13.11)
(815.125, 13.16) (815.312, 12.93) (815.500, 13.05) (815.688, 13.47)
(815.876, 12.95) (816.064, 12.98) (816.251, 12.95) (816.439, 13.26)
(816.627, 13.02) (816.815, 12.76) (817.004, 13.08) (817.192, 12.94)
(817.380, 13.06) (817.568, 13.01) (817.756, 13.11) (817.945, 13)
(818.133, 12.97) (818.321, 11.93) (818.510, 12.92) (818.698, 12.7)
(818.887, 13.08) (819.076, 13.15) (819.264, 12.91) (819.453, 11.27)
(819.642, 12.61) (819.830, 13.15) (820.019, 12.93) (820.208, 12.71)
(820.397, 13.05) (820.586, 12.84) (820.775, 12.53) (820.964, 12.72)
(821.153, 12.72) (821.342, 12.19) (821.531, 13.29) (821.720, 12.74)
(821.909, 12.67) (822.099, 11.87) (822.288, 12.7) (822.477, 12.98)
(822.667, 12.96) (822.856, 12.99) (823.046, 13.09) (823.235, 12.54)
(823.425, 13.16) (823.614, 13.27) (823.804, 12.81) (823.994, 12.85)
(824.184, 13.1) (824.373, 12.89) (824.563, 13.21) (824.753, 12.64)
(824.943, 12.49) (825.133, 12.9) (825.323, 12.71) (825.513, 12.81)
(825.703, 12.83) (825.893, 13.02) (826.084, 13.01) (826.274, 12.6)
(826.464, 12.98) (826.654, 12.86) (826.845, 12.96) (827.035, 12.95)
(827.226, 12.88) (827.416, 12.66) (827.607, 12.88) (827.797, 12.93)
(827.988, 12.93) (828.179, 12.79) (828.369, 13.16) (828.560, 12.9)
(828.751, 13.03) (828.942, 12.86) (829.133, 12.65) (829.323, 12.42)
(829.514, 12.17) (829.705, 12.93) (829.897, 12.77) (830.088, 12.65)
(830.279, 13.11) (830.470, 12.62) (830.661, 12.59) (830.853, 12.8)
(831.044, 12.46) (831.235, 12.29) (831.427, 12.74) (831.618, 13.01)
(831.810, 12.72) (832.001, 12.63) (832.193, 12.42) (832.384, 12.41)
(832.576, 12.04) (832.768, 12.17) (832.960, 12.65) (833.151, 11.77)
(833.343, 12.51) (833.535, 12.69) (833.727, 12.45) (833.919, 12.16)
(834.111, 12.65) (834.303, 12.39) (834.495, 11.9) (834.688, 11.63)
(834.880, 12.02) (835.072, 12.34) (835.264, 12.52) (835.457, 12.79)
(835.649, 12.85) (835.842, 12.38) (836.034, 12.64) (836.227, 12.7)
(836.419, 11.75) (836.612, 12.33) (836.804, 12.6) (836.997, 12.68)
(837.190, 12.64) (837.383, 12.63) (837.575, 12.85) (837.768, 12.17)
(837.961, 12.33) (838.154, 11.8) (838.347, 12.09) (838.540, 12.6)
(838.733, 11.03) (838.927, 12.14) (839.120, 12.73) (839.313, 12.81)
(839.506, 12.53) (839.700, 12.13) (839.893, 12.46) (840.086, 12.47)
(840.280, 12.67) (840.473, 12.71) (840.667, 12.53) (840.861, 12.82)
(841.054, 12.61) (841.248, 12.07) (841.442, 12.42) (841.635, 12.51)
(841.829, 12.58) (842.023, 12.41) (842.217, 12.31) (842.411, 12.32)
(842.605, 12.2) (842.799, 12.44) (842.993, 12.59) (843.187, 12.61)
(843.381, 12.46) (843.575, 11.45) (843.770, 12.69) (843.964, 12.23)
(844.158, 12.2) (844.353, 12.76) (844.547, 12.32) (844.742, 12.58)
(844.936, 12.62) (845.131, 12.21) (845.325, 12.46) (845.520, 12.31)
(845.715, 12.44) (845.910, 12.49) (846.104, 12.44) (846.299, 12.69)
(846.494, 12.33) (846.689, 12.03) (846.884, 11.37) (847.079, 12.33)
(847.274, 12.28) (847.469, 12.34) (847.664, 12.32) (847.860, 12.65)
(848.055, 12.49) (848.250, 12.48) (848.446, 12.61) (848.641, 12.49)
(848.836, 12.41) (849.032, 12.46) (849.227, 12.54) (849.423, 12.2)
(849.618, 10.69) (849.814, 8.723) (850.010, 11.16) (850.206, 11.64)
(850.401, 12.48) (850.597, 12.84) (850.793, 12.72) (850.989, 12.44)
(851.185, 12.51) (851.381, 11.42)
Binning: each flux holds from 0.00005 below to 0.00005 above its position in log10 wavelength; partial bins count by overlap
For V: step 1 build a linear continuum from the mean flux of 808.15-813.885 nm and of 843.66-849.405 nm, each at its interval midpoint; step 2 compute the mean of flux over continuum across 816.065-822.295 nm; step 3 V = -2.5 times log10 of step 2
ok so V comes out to 0.01 mag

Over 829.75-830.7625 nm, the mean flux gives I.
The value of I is 12.7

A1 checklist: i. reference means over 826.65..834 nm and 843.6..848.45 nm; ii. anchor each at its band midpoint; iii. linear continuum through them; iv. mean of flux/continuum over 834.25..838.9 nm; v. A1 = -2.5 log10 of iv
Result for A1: 0.02 mag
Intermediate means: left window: 12.7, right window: 12.4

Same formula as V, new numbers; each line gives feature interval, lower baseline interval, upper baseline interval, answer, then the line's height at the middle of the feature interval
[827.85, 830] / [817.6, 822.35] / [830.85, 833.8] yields -0.02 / 12.5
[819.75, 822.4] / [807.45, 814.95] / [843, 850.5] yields 0.01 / 12.9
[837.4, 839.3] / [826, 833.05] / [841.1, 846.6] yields 0.02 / 12.5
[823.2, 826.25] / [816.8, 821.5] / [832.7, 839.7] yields -0.02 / 12.6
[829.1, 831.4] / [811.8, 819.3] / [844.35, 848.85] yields 0.01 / 12.7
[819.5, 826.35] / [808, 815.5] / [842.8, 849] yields 0.00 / 12.9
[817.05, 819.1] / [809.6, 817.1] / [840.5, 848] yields 0.00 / 12.9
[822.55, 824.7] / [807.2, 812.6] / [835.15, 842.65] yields -0.02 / 12.8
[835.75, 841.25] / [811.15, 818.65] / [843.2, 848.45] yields 0.01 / 12.5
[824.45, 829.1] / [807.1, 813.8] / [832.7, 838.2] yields -0.02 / 12.6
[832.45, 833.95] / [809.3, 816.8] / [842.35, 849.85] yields 0.02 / 12.6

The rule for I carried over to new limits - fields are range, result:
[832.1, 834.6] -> 12.3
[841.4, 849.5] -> 12.4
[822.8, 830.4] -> 12.9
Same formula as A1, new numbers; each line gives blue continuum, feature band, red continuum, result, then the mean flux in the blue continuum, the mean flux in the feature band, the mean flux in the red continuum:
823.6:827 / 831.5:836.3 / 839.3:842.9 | 0.020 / 12.9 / 12.4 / 12.5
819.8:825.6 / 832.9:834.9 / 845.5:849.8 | 0.025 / 12.8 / 12.3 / 12.2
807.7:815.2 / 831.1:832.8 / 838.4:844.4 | 0.010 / 13.1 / 12.5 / 12.4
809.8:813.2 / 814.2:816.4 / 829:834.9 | -0.014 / 13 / 13.1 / 12.5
